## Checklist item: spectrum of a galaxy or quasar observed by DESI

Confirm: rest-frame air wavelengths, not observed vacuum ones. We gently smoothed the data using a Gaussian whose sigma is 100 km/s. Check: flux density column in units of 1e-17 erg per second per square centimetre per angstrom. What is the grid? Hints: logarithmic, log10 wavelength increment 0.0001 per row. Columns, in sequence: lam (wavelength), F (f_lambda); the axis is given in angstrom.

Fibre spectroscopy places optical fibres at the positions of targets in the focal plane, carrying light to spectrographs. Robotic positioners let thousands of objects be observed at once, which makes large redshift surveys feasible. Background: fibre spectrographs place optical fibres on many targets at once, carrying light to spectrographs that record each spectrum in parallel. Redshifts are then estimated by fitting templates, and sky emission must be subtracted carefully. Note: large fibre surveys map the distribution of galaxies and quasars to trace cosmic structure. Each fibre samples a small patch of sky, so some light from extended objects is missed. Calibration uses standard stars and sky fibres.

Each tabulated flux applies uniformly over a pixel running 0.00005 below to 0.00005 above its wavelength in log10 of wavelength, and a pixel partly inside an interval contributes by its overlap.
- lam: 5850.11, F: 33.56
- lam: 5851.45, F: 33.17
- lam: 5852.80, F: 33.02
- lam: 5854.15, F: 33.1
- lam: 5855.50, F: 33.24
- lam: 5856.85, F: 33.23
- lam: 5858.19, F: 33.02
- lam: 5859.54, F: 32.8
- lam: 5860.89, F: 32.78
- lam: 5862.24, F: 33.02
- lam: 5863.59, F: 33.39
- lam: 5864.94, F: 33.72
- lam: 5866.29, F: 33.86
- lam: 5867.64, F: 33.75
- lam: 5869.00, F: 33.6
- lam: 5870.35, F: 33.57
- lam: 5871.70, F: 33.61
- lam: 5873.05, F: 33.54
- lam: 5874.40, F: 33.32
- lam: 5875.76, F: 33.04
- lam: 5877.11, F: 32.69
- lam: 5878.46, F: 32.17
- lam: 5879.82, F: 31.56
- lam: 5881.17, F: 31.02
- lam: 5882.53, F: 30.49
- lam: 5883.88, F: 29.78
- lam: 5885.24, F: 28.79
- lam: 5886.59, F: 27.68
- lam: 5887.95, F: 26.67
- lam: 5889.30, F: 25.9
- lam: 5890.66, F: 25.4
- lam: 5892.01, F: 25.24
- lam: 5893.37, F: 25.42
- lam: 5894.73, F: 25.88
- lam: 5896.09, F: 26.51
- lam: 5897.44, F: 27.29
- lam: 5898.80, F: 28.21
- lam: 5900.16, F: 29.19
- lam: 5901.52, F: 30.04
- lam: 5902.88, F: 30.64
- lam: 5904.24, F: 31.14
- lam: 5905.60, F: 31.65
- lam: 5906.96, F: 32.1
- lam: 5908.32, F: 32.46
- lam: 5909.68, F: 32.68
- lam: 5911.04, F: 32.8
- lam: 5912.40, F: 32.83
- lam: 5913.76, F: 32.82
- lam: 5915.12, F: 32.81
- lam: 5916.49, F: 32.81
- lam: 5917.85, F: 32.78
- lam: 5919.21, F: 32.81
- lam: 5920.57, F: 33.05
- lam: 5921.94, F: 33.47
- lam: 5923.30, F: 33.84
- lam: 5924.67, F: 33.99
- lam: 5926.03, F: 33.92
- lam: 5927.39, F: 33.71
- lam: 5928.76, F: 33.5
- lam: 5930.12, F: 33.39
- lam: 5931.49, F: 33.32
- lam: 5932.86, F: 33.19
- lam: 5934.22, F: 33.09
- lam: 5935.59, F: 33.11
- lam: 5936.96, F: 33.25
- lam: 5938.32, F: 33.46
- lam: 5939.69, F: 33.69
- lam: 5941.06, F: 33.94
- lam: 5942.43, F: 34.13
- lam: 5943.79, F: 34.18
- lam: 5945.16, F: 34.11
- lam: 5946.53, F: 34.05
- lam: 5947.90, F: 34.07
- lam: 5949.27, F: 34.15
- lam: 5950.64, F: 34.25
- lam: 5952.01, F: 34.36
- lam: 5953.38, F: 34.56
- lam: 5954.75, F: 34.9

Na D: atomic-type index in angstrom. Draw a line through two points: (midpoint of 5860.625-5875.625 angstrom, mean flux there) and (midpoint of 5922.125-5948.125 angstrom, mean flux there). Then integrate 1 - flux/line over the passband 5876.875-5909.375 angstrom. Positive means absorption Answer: 4.3 angstrom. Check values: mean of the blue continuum 33.5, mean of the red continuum 33.7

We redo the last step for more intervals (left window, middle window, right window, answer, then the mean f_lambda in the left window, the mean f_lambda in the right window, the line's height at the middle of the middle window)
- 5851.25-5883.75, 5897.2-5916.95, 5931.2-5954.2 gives 1.19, 32.9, 33.8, 33.4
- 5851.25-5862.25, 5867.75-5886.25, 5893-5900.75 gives -1.22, 33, 27.1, 30.1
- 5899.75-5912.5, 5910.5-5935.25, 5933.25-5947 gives -0.48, 31.5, 33.7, 32.6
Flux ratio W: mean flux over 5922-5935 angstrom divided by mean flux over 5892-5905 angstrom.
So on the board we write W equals 1.2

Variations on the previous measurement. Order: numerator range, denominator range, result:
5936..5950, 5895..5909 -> 1.14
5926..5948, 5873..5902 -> 1.16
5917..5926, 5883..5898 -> 1.24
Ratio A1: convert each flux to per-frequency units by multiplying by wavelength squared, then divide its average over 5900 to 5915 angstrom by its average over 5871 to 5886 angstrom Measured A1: 1.01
